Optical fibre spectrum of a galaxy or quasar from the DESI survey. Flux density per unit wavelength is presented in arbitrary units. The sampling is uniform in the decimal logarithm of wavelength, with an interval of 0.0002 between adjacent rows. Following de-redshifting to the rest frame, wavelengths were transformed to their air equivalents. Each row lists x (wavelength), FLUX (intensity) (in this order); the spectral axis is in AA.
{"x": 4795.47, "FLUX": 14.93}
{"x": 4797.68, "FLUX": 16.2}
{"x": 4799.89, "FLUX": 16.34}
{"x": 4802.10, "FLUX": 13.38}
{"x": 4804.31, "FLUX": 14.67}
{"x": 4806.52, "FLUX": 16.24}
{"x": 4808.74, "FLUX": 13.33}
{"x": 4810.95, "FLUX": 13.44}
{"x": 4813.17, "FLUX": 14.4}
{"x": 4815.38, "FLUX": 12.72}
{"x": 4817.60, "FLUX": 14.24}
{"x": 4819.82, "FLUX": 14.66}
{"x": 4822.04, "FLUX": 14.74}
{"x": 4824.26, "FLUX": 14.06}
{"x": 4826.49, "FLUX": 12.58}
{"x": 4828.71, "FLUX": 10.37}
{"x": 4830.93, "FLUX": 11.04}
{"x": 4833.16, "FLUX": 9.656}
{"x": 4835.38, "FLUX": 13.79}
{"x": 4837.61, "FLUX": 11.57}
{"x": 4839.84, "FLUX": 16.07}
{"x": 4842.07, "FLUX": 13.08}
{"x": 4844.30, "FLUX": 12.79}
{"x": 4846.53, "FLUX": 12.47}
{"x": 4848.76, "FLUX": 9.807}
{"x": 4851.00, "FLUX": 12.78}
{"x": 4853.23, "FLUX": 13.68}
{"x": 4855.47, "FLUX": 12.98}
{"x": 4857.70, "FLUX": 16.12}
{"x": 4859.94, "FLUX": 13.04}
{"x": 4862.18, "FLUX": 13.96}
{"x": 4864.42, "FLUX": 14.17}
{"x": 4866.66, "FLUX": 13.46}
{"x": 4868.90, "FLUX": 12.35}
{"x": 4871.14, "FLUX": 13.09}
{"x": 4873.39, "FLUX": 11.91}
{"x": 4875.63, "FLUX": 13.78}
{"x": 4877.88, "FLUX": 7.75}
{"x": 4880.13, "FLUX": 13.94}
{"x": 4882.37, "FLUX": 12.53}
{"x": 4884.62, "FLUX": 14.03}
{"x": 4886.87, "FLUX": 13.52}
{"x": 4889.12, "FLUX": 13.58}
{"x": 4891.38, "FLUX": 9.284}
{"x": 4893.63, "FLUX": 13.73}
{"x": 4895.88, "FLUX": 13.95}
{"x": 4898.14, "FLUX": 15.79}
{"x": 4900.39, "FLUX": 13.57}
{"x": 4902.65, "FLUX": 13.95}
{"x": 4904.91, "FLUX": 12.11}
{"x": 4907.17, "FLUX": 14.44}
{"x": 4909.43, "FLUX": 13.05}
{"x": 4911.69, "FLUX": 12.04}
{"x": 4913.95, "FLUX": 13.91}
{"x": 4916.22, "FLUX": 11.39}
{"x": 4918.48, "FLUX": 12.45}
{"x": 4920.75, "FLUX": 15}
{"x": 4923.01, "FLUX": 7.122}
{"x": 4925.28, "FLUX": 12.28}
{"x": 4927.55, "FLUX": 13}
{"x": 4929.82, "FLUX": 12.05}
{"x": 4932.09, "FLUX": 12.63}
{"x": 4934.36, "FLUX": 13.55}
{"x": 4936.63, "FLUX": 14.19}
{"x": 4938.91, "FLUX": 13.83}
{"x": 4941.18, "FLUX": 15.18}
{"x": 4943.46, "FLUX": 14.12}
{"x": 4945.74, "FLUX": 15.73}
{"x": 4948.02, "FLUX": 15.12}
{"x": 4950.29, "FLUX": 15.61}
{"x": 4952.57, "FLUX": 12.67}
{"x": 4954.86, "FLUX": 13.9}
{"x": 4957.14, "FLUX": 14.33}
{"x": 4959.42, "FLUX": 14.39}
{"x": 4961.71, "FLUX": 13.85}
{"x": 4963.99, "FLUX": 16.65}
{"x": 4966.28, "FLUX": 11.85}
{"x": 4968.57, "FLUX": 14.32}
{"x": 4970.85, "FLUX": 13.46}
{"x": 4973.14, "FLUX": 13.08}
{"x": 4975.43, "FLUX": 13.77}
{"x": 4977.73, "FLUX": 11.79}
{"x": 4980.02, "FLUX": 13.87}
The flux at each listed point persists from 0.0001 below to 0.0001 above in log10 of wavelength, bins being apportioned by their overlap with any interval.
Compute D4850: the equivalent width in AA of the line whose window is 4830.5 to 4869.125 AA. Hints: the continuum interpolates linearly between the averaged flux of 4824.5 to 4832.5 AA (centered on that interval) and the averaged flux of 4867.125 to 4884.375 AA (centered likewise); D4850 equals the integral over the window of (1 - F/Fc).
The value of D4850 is -3.5 AA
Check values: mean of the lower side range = 11.5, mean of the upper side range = 12.3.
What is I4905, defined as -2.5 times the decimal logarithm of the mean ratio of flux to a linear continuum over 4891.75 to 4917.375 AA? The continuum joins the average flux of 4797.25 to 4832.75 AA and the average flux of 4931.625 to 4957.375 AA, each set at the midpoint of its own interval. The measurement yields 0.06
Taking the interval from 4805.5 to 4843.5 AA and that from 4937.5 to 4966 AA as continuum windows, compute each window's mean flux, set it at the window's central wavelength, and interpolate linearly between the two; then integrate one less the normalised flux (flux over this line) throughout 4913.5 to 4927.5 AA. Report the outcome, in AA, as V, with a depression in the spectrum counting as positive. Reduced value 2.2 AA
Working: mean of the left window 13.3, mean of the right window 14.5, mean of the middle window 12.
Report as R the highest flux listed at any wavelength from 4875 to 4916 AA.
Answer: 15.79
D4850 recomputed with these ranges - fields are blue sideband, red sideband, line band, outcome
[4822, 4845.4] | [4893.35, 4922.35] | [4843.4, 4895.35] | 0.6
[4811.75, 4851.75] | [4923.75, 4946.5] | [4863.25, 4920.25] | 1.1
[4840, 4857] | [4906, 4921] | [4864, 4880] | 0.6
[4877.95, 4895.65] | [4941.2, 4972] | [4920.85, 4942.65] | 1.6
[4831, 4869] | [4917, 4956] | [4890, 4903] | -0.1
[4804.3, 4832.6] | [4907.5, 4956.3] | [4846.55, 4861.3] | 0.4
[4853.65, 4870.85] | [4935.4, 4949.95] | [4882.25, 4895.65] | 1.1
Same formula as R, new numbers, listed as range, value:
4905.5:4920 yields 14.44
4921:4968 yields 16.65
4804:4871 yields 16.24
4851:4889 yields 16.12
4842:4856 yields 13.68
